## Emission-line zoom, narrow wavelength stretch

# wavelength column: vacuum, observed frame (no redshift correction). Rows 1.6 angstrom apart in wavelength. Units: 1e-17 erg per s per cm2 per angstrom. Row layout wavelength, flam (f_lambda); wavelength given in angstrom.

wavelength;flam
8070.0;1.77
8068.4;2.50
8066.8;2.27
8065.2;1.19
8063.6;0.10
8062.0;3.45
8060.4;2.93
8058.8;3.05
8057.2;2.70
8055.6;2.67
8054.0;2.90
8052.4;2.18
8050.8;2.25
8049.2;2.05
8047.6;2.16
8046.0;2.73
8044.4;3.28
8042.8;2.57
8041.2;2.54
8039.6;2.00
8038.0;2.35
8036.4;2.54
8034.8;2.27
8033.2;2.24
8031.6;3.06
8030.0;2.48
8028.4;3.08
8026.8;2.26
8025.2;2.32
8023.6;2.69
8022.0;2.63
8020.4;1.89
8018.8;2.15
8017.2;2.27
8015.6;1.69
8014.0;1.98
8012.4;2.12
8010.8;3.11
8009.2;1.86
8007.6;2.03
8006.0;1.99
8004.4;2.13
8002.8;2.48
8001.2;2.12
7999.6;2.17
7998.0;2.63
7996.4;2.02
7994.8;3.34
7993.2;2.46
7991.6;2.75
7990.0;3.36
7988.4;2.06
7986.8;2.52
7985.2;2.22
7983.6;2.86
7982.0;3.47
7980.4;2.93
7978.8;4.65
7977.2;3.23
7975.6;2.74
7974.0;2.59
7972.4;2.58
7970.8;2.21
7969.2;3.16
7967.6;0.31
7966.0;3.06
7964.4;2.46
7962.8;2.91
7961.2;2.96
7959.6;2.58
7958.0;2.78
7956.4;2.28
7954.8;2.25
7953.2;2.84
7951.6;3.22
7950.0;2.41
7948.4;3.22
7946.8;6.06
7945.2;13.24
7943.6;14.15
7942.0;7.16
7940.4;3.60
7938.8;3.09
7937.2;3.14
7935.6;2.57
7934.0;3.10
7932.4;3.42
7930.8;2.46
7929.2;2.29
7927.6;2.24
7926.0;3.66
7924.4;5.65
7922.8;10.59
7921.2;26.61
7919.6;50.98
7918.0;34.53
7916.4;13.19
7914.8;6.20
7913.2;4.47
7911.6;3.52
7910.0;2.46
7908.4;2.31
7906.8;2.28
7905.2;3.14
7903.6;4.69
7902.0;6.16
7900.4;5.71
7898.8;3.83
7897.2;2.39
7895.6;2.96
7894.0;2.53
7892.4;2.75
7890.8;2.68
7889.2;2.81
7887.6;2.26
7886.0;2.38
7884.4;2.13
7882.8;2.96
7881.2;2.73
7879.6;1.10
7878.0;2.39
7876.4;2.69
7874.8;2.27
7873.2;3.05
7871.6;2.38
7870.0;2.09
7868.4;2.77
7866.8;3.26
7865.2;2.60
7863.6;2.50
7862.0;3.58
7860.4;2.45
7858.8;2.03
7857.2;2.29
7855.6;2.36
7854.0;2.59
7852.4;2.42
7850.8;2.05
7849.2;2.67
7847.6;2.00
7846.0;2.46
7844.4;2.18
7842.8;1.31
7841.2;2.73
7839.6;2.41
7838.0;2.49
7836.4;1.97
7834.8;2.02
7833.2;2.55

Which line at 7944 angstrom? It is [N II]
